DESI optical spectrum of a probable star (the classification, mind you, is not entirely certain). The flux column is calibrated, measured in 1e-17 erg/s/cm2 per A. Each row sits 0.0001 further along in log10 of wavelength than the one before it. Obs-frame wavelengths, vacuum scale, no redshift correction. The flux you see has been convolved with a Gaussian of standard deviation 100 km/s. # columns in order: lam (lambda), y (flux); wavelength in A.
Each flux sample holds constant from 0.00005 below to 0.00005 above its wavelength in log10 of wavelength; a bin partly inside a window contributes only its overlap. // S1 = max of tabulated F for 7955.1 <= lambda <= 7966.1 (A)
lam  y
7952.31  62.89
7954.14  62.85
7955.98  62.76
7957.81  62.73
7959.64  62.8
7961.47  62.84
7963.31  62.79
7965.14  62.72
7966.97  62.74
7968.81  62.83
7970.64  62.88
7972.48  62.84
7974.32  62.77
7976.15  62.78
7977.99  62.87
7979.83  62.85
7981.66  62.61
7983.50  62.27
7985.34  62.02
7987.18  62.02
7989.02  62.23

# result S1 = 62.84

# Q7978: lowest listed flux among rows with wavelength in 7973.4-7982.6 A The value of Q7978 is 62.61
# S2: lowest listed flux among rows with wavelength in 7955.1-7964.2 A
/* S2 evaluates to 62.73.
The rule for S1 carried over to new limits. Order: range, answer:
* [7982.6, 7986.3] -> 62.27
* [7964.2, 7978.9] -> 62.88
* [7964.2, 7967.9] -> 62.74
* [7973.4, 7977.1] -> 62.78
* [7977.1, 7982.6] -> 62.87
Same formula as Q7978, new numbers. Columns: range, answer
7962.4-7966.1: 62.72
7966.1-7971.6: 62.74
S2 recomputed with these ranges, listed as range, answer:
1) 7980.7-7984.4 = 62.27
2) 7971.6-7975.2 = 62.77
